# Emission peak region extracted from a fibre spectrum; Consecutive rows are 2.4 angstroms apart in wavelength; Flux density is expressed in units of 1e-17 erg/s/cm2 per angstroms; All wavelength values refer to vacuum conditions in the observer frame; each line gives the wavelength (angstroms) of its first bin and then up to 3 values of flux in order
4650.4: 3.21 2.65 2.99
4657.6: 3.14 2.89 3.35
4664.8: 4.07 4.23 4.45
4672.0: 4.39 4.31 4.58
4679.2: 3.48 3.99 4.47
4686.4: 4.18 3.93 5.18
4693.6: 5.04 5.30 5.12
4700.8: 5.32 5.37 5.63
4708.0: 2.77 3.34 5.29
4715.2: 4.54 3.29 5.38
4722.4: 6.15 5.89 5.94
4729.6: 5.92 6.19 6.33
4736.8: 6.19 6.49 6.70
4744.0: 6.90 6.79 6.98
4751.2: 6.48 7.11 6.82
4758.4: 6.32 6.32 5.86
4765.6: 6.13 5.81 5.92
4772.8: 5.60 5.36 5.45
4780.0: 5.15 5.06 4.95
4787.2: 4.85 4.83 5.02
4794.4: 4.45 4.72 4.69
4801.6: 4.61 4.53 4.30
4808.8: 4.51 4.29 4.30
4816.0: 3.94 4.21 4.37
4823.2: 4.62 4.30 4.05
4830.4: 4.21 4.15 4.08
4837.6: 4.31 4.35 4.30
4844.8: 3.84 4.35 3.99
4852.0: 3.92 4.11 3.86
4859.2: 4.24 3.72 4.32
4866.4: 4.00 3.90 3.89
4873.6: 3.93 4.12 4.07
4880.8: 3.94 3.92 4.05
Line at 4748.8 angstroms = C IV 1549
